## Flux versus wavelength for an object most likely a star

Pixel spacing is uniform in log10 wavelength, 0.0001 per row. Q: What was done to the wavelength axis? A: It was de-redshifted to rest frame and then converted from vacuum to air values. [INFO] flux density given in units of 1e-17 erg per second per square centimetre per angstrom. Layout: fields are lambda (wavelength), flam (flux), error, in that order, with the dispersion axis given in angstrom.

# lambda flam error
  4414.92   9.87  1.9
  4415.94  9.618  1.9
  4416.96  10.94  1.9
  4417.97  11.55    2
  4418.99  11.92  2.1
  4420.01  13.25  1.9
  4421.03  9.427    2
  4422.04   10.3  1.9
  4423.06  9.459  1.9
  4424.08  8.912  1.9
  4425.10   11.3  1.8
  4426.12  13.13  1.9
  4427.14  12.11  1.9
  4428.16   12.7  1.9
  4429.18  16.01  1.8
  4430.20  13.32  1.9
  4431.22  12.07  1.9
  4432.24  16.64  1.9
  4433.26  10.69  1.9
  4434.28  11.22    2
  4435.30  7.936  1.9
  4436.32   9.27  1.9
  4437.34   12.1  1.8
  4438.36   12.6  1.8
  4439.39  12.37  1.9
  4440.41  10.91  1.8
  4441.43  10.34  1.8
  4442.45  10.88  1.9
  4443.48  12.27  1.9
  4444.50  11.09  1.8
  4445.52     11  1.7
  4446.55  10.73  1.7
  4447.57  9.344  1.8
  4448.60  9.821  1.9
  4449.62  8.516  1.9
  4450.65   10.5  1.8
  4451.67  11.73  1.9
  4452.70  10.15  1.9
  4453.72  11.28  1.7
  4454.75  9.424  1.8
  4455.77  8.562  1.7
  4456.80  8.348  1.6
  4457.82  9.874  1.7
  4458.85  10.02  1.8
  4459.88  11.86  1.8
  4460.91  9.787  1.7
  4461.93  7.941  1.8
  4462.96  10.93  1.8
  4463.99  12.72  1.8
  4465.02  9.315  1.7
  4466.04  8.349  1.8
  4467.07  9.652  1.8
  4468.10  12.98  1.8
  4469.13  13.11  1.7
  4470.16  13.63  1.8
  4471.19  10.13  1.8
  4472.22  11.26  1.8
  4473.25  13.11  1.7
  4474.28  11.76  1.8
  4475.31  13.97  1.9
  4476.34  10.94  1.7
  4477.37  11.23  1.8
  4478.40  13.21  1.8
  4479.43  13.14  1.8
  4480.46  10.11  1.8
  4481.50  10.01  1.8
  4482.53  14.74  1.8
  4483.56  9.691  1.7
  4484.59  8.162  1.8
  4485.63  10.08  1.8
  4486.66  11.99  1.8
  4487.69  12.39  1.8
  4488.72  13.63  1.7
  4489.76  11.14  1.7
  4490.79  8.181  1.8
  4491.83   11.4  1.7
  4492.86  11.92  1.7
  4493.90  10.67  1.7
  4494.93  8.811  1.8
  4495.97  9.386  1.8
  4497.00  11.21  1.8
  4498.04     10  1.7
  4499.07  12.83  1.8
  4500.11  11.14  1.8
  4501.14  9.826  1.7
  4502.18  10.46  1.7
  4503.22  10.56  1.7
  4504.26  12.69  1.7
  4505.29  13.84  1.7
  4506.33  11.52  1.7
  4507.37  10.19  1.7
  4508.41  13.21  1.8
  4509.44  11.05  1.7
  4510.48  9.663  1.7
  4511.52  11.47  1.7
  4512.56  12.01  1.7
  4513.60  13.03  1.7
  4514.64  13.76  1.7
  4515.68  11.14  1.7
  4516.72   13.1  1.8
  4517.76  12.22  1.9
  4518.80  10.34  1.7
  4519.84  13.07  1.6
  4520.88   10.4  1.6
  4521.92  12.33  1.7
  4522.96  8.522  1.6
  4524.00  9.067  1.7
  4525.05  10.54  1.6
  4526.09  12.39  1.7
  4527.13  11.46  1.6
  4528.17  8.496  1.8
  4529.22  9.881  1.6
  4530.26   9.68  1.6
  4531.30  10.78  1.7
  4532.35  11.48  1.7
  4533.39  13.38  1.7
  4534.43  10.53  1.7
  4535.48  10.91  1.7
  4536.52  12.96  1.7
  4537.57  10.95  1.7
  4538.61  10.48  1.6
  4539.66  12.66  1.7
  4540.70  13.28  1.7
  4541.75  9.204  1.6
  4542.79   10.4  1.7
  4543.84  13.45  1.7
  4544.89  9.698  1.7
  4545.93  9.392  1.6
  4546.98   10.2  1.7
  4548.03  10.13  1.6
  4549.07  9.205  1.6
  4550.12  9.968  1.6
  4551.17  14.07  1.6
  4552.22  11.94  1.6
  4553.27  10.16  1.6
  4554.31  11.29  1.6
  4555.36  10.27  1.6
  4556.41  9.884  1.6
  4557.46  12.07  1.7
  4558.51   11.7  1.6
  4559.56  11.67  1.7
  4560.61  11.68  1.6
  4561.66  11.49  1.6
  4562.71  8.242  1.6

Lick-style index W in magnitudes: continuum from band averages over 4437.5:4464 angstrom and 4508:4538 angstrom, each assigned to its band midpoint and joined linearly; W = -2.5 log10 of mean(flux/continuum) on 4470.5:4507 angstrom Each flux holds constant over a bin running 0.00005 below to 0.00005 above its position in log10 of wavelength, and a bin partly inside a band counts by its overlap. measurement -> -0.04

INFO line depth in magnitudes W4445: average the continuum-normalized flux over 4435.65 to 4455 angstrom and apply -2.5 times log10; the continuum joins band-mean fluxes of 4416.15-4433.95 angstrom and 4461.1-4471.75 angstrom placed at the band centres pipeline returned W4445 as 0.06 mag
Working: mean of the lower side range 11.9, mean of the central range 10.7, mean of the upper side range 10.8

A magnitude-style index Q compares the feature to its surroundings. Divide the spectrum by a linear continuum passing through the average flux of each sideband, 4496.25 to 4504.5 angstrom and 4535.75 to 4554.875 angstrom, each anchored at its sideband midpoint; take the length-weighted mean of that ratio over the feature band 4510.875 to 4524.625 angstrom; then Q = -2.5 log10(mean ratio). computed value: -0.05 mag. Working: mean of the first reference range 11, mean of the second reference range 11.1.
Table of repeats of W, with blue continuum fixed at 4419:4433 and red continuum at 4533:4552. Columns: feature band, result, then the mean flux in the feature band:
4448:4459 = 0.21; 9.83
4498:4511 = 0.01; 11.4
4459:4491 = 0.04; 11.3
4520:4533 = 0.08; 10.5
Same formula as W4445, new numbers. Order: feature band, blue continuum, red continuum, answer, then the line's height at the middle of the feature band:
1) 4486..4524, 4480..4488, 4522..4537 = -0.051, 10.8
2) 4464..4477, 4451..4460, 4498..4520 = -0.101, 10.5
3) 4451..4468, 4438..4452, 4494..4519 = 0.092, 11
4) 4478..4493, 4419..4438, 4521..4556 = -0.003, 11.3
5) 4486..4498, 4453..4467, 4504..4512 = 0.014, 11.1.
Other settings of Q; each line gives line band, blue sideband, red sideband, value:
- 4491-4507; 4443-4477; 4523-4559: -0.02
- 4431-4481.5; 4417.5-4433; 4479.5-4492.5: 0.06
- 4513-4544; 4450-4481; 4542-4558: -0.05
